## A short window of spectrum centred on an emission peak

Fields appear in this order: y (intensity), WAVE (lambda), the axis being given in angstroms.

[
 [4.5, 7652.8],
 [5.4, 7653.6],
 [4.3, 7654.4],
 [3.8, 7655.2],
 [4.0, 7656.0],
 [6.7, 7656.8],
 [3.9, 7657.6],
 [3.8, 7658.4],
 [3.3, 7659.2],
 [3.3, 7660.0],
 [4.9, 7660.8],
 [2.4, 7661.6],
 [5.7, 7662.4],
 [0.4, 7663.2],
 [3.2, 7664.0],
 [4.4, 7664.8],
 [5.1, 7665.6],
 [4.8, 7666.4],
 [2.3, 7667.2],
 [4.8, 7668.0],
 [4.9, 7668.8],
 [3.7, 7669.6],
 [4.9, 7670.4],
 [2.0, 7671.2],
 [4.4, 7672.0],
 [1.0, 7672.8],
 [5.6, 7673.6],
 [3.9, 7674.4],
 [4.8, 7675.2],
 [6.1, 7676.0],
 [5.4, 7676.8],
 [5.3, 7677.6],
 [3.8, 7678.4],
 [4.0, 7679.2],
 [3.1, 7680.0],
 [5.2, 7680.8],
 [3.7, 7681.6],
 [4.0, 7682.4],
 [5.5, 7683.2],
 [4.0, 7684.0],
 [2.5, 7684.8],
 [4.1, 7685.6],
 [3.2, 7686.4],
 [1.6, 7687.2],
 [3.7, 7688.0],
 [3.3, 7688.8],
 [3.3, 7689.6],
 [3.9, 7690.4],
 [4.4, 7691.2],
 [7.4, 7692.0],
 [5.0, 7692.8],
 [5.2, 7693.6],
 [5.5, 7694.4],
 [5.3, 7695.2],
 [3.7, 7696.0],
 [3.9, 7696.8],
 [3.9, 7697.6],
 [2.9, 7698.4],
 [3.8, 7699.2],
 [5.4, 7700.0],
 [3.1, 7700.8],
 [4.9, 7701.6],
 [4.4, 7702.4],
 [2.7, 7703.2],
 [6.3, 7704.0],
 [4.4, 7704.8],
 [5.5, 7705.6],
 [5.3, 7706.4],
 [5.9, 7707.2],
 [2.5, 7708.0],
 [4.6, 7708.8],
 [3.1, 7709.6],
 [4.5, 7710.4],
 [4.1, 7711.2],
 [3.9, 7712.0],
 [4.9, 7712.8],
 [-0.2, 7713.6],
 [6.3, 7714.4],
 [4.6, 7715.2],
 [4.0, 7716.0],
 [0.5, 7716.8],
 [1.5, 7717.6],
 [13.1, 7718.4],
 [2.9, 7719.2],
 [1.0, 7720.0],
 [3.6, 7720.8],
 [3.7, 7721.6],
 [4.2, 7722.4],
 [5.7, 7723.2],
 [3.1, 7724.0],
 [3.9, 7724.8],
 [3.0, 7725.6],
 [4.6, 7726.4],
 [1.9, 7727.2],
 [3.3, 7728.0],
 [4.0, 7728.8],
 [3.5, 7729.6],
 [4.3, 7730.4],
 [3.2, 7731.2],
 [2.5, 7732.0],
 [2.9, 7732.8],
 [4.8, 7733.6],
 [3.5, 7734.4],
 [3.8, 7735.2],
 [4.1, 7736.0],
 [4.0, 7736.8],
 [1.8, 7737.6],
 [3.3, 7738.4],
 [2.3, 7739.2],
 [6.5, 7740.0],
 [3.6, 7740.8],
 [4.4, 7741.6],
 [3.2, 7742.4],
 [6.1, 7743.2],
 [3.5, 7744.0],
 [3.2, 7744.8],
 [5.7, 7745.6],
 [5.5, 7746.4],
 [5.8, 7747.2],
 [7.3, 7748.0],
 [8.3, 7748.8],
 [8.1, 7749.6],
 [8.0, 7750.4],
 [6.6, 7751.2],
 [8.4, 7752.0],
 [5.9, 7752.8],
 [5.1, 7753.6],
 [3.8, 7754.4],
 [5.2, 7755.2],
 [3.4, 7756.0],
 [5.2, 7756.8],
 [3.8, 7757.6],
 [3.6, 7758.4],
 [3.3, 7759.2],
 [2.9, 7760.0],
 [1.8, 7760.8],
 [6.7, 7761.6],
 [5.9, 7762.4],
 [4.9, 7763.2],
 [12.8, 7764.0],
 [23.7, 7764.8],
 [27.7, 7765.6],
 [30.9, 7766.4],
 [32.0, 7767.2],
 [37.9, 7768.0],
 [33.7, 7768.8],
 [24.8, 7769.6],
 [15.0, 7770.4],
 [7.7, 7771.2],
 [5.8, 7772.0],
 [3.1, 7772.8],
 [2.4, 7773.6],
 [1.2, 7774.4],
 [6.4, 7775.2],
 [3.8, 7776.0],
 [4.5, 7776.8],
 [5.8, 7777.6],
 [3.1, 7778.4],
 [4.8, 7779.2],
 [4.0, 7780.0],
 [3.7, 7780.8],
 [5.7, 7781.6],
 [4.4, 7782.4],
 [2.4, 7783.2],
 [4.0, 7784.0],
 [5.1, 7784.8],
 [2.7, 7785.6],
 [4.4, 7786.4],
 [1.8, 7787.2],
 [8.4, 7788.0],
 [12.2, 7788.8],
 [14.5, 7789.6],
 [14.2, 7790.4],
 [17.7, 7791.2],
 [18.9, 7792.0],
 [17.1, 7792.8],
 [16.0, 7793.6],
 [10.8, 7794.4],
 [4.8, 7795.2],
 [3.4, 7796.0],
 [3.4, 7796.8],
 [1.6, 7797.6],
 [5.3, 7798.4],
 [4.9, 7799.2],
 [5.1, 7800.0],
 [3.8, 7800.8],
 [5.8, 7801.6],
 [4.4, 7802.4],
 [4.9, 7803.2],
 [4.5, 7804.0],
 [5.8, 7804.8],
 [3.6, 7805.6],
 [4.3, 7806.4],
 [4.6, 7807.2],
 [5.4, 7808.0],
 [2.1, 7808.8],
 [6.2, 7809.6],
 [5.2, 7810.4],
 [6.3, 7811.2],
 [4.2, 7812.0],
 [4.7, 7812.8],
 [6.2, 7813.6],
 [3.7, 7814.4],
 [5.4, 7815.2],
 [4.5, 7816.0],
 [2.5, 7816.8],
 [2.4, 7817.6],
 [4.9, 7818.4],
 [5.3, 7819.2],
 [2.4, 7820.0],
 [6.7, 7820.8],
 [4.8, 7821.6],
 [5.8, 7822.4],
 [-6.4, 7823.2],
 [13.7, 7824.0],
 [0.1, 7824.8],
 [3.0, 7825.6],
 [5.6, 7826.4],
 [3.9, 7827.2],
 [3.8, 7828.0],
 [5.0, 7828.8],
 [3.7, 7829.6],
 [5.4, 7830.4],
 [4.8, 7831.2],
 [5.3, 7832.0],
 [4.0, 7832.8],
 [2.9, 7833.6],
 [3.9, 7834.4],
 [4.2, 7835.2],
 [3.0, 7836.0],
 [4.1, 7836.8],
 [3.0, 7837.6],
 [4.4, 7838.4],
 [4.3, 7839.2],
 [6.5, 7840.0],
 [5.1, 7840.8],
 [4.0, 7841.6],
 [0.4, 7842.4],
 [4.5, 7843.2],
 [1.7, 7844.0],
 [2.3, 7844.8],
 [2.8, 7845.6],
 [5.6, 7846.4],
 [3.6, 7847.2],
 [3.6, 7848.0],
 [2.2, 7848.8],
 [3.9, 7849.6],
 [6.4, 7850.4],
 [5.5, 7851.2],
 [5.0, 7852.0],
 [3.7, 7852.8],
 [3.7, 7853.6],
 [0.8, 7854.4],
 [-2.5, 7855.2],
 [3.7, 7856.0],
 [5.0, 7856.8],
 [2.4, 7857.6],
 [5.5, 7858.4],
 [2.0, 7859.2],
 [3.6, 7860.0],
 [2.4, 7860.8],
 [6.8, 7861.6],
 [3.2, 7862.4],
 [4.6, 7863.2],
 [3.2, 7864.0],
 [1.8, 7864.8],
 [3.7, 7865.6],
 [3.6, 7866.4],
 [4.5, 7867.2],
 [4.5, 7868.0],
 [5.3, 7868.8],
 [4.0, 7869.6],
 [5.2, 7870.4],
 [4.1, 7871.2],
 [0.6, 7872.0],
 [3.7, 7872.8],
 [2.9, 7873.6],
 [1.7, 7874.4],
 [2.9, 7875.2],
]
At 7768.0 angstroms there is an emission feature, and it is H-alpha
